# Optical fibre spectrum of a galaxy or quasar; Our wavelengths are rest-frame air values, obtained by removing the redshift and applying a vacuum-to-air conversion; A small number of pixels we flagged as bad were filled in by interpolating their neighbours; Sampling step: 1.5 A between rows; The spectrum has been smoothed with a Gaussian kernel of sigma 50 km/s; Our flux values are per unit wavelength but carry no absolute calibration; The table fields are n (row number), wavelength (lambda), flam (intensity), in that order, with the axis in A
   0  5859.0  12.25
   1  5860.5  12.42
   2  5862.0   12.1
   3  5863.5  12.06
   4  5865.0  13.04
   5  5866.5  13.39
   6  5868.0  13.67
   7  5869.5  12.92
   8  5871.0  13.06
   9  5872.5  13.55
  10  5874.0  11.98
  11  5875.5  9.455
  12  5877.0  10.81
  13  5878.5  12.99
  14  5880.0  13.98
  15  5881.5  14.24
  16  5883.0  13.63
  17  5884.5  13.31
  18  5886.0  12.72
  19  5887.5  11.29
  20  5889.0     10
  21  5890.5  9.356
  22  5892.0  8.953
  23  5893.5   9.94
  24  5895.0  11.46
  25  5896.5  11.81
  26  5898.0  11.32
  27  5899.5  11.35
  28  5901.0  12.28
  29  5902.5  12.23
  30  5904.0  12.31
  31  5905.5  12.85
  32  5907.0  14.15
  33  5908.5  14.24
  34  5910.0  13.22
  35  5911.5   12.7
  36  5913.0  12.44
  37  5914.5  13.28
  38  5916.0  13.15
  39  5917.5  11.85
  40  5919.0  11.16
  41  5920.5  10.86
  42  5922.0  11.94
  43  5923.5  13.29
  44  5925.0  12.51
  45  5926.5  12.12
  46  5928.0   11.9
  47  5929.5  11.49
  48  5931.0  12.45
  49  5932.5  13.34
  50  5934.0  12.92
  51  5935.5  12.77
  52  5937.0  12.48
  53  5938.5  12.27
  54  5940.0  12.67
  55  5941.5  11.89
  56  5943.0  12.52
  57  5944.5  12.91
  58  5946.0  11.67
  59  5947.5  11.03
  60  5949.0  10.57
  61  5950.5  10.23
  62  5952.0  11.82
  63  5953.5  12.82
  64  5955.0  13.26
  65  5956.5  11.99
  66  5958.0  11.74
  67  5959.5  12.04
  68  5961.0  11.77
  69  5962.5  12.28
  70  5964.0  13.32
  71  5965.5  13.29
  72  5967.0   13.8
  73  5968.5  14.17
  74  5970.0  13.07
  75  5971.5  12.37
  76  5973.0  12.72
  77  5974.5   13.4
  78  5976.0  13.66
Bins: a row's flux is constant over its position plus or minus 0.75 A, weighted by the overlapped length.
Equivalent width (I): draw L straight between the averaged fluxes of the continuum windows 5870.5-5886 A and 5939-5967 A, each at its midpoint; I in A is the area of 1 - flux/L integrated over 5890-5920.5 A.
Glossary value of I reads 1.2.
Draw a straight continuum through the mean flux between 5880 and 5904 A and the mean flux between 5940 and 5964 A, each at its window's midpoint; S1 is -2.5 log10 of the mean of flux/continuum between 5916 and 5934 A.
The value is -0.03 mag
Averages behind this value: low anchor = 11.7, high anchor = 12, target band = 12.2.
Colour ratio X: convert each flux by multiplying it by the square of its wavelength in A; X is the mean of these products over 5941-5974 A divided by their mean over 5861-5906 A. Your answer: 1.05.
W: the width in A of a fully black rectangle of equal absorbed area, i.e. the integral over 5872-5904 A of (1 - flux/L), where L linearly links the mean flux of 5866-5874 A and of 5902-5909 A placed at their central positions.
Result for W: 3.5 A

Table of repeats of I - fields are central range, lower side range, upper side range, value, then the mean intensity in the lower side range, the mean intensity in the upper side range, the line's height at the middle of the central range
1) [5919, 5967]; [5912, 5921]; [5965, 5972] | 2.2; 12.2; 13.4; 12.8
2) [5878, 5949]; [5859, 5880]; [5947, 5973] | 1.1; 12.5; 12.4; 12.4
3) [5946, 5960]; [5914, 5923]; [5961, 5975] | 1.2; 12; 13.1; 12.8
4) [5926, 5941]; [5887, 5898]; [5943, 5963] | -1.3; 10.4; 11.9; 11.4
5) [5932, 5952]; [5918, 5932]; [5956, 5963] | -0.2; 12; 12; 12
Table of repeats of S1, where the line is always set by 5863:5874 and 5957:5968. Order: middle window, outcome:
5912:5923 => 0.06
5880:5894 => 0.12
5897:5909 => 0.03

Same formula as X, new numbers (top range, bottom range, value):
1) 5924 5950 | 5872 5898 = 1.06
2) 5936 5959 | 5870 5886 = 0.97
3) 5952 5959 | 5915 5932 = 1.03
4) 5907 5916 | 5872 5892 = 1.12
